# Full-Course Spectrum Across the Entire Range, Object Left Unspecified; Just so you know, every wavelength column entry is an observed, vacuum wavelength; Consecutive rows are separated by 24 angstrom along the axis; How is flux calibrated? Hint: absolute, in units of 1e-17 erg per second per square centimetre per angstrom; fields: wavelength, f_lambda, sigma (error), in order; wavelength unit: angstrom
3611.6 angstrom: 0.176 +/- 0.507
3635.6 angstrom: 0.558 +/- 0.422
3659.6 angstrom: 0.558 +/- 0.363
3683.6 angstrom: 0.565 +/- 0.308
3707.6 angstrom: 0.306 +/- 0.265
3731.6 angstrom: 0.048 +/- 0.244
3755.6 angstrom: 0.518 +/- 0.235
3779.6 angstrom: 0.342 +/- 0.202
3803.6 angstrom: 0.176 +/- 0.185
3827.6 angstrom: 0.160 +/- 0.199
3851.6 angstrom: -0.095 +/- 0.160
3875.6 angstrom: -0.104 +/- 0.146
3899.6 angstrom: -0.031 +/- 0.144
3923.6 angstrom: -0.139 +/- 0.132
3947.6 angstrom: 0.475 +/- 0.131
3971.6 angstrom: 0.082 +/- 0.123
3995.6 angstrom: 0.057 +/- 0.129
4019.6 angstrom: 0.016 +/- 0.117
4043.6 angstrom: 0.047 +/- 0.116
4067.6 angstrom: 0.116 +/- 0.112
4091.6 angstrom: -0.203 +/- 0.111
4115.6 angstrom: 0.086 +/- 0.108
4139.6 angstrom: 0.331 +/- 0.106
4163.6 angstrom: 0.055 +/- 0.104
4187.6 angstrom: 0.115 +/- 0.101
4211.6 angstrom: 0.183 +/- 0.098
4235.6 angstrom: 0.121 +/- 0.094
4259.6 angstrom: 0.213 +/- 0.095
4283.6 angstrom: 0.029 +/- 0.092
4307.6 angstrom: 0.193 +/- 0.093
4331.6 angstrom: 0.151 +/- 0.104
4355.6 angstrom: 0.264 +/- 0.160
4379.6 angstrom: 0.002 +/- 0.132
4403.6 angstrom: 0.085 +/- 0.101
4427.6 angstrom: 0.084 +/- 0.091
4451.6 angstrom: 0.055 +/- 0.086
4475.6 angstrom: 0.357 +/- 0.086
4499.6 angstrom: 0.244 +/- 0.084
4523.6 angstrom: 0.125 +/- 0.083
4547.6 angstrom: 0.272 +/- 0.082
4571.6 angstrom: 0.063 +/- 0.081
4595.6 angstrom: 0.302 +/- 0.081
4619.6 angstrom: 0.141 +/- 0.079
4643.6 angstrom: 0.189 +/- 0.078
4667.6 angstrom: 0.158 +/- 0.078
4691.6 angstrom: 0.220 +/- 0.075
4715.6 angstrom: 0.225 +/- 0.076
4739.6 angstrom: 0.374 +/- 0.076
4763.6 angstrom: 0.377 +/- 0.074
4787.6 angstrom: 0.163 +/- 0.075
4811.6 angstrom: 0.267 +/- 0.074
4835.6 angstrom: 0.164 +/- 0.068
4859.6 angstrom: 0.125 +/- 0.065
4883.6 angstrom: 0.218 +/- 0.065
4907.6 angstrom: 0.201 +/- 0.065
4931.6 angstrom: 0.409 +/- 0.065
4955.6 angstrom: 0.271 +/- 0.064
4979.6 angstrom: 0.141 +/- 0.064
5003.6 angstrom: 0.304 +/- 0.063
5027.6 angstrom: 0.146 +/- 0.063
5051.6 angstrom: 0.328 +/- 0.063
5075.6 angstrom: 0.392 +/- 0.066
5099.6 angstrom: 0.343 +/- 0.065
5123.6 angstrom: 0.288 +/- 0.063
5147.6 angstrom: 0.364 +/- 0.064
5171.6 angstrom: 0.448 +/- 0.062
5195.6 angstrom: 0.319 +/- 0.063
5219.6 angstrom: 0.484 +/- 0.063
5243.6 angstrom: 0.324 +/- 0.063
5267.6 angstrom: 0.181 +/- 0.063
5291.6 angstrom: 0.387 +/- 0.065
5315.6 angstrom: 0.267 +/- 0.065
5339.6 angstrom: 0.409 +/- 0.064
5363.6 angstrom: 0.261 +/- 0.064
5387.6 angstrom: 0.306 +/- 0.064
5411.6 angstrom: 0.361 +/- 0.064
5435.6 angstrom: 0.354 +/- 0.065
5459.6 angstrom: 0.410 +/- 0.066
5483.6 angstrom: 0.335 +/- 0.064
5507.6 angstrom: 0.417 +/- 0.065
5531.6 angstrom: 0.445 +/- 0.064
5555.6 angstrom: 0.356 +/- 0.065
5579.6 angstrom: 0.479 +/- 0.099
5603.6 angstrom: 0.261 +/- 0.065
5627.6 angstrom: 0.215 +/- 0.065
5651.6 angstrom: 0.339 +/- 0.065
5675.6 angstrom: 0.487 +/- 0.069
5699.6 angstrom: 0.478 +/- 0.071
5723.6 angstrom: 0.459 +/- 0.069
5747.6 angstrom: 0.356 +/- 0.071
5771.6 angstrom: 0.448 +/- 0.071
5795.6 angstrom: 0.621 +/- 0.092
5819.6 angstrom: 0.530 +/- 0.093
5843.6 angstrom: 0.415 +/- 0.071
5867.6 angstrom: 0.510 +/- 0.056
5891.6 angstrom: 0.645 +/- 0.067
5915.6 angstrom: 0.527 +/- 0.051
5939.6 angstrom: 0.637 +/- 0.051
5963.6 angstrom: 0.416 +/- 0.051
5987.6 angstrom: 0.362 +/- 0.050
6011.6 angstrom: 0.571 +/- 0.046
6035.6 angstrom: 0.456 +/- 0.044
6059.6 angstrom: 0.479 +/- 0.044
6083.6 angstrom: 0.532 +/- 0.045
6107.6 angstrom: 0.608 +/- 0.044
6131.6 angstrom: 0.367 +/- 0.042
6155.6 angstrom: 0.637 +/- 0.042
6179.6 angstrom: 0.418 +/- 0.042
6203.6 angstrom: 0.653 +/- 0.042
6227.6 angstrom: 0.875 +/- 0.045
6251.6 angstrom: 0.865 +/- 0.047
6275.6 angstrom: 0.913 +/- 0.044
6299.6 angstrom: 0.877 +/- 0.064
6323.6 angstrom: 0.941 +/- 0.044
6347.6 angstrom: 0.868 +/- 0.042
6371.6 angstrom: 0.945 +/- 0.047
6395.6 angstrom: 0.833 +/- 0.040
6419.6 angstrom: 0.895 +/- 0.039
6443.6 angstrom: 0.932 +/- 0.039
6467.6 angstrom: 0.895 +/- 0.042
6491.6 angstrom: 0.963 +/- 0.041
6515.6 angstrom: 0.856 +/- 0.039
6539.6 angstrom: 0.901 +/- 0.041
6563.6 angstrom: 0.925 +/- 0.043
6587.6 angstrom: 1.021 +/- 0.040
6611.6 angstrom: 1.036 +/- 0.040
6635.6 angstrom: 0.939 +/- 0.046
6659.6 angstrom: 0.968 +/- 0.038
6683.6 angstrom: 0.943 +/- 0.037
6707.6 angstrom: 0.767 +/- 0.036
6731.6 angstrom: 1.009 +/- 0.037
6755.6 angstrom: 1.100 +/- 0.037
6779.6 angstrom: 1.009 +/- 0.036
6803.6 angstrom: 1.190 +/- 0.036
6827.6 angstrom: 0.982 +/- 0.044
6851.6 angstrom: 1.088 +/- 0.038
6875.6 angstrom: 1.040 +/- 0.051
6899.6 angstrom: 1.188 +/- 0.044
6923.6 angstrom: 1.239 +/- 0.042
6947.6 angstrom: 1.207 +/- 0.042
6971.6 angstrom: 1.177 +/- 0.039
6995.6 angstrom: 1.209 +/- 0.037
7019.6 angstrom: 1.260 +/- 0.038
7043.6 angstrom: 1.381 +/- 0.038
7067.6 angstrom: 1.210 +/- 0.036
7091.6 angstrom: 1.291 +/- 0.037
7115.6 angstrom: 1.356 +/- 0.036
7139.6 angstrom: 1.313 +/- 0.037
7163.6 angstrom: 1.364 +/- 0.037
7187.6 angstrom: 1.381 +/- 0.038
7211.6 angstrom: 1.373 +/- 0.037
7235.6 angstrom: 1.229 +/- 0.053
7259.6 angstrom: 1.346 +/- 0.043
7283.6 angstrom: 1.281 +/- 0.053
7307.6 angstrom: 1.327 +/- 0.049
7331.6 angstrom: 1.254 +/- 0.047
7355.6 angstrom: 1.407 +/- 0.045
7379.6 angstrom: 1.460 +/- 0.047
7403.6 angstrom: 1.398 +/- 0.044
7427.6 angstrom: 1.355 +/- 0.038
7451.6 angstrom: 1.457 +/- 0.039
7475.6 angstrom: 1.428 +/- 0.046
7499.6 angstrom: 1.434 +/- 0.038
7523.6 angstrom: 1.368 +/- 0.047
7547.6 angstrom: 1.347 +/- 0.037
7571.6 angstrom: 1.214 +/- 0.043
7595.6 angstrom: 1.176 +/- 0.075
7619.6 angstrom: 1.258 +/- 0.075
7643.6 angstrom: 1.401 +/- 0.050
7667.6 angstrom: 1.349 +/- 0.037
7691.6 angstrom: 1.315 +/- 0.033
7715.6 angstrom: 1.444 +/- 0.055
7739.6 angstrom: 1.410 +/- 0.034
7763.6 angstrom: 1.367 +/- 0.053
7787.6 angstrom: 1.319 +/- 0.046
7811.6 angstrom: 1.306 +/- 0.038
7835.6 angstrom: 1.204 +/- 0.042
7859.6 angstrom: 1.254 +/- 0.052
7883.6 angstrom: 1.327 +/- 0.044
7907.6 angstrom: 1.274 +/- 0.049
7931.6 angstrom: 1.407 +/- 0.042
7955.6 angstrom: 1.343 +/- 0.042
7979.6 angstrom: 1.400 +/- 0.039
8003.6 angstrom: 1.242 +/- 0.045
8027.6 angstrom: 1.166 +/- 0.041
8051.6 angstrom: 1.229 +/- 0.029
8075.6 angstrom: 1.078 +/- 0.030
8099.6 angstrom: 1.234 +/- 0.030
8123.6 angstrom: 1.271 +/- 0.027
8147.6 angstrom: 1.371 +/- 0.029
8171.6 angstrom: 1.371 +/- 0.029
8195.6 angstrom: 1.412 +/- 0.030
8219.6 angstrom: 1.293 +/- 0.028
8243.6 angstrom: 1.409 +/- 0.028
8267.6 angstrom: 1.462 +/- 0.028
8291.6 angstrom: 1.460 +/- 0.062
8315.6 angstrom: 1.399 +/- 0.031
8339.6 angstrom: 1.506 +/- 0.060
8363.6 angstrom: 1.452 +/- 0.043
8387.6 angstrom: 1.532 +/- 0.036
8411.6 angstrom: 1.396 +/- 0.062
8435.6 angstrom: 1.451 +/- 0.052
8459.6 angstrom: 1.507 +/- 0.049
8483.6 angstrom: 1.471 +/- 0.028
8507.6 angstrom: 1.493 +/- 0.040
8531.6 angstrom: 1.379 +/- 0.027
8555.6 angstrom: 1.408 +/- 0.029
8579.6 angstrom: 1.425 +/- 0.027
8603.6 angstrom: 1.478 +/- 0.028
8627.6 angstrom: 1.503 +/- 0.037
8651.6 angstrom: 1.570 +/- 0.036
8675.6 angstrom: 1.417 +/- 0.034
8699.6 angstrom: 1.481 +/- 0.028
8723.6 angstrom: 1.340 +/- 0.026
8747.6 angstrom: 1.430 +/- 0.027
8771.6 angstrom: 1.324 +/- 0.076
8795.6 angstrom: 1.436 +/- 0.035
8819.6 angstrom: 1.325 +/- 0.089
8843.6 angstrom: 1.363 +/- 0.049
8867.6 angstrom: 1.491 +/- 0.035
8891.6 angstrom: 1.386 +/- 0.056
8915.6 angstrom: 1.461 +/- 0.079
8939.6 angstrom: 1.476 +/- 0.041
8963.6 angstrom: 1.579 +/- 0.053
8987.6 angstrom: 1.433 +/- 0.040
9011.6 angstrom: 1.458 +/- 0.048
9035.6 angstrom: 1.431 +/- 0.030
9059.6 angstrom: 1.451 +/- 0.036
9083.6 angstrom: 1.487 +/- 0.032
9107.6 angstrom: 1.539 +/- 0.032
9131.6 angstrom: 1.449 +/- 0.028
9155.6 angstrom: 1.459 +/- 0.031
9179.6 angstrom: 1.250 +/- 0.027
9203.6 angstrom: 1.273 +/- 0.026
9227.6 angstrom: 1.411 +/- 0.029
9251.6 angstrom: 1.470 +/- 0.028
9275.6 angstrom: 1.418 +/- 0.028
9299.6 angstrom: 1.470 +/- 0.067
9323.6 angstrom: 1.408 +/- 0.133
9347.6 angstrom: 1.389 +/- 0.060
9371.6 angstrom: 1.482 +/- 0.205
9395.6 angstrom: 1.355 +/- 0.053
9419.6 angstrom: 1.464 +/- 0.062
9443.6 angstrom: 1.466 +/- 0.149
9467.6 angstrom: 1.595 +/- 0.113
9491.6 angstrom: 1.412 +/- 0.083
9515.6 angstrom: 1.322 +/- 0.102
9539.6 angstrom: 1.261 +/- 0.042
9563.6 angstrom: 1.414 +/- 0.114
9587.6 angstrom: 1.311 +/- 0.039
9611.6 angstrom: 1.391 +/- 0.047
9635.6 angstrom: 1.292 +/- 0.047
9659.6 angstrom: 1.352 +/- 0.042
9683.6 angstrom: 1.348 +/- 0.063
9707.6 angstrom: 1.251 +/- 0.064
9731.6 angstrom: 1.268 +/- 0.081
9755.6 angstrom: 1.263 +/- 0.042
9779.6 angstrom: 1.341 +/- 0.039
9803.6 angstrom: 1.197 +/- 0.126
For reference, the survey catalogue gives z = 0.559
